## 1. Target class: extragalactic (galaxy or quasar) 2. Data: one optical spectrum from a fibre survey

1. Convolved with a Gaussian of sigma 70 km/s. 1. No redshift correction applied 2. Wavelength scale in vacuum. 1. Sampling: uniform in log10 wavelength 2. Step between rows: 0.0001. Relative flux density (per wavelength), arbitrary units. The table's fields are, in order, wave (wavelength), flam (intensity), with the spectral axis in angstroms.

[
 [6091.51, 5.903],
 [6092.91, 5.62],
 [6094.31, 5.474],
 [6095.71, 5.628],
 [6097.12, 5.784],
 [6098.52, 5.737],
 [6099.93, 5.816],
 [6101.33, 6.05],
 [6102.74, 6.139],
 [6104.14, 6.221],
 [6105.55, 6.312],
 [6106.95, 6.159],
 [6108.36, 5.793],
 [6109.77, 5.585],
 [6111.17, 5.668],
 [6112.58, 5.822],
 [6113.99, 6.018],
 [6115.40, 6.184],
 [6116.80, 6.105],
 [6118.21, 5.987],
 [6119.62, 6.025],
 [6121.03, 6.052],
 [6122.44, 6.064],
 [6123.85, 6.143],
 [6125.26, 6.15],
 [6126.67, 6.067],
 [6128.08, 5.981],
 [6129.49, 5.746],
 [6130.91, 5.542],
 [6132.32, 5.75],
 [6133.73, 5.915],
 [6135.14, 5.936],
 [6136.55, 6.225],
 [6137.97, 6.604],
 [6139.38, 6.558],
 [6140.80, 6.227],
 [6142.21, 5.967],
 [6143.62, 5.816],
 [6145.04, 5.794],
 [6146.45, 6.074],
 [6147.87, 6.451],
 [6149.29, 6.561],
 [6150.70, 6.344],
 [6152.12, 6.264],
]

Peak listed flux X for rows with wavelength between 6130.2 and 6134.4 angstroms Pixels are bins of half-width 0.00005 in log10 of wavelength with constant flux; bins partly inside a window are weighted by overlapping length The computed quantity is 5.915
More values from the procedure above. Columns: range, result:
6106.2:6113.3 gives 6.159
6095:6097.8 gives 5.784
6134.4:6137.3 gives 6.225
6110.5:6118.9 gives 6.184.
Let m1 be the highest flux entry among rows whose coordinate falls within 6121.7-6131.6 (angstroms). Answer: 6.15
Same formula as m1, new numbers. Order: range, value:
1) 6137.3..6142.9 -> 6.604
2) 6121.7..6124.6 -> 6.143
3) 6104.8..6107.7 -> 6.312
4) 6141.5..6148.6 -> 6.451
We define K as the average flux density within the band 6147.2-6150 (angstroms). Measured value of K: 6.51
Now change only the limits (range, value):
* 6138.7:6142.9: 6.25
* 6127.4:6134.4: 5.78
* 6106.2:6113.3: 5.81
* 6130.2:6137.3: 5.88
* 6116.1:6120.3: 6.04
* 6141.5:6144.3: 5.91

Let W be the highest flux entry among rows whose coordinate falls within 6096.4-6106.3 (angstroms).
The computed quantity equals 6.312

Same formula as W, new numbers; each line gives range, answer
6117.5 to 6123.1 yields 6.064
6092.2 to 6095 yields 5.62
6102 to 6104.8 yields 6.221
